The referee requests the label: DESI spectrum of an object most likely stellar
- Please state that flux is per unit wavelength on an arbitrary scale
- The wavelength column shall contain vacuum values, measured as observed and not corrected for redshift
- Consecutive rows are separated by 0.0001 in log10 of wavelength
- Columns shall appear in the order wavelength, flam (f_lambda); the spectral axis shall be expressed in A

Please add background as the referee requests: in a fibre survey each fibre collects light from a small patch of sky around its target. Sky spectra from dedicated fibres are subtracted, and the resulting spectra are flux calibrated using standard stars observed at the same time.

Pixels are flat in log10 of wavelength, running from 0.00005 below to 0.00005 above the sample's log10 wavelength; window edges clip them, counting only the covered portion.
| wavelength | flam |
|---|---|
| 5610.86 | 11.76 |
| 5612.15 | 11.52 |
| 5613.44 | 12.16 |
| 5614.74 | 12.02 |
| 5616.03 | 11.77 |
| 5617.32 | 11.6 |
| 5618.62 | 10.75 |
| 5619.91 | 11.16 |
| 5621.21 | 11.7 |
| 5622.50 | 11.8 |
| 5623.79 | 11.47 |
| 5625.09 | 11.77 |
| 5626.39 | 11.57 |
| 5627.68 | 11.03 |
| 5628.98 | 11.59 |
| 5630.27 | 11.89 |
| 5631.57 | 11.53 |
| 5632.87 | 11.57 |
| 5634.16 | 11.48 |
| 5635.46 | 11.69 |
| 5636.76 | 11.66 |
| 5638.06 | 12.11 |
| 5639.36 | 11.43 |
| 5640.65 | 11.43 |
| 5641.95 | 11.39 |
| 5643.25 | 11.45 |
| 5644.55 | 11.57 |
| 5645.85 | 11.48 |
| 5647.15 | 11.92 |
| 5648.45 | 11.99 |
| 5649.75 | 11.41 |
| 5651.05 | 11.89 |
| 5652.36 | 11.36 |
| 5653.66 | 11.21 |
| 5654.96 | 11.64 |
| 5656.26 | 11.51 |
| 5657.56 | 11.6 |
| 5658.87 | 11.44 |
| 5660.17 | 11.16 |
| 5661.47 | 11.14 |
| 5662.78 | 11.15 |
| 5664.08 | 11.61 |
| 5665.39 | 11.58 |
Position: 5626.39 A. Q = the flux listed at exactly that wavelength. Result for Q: 11.57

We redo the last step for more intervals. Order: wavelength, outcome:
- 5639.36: 11.43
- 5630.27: 11.89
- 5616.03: 11.77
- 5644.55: 11.57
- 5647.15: 11.92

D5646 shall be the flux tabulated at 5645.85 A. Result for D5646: 11.48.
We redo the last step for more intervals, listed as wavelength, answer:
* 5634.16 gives 11.48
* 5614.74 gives 12.02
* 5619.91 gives 11.16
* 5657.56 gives 11.6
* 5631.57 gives 11.53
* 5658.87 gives 11.44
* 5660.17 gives 11.16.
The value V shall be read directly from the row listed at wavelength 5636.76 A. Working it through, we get 11.66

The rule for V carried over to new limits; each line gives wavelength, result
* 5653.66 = 11.21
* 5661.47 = 11.14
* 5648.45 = 11.99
